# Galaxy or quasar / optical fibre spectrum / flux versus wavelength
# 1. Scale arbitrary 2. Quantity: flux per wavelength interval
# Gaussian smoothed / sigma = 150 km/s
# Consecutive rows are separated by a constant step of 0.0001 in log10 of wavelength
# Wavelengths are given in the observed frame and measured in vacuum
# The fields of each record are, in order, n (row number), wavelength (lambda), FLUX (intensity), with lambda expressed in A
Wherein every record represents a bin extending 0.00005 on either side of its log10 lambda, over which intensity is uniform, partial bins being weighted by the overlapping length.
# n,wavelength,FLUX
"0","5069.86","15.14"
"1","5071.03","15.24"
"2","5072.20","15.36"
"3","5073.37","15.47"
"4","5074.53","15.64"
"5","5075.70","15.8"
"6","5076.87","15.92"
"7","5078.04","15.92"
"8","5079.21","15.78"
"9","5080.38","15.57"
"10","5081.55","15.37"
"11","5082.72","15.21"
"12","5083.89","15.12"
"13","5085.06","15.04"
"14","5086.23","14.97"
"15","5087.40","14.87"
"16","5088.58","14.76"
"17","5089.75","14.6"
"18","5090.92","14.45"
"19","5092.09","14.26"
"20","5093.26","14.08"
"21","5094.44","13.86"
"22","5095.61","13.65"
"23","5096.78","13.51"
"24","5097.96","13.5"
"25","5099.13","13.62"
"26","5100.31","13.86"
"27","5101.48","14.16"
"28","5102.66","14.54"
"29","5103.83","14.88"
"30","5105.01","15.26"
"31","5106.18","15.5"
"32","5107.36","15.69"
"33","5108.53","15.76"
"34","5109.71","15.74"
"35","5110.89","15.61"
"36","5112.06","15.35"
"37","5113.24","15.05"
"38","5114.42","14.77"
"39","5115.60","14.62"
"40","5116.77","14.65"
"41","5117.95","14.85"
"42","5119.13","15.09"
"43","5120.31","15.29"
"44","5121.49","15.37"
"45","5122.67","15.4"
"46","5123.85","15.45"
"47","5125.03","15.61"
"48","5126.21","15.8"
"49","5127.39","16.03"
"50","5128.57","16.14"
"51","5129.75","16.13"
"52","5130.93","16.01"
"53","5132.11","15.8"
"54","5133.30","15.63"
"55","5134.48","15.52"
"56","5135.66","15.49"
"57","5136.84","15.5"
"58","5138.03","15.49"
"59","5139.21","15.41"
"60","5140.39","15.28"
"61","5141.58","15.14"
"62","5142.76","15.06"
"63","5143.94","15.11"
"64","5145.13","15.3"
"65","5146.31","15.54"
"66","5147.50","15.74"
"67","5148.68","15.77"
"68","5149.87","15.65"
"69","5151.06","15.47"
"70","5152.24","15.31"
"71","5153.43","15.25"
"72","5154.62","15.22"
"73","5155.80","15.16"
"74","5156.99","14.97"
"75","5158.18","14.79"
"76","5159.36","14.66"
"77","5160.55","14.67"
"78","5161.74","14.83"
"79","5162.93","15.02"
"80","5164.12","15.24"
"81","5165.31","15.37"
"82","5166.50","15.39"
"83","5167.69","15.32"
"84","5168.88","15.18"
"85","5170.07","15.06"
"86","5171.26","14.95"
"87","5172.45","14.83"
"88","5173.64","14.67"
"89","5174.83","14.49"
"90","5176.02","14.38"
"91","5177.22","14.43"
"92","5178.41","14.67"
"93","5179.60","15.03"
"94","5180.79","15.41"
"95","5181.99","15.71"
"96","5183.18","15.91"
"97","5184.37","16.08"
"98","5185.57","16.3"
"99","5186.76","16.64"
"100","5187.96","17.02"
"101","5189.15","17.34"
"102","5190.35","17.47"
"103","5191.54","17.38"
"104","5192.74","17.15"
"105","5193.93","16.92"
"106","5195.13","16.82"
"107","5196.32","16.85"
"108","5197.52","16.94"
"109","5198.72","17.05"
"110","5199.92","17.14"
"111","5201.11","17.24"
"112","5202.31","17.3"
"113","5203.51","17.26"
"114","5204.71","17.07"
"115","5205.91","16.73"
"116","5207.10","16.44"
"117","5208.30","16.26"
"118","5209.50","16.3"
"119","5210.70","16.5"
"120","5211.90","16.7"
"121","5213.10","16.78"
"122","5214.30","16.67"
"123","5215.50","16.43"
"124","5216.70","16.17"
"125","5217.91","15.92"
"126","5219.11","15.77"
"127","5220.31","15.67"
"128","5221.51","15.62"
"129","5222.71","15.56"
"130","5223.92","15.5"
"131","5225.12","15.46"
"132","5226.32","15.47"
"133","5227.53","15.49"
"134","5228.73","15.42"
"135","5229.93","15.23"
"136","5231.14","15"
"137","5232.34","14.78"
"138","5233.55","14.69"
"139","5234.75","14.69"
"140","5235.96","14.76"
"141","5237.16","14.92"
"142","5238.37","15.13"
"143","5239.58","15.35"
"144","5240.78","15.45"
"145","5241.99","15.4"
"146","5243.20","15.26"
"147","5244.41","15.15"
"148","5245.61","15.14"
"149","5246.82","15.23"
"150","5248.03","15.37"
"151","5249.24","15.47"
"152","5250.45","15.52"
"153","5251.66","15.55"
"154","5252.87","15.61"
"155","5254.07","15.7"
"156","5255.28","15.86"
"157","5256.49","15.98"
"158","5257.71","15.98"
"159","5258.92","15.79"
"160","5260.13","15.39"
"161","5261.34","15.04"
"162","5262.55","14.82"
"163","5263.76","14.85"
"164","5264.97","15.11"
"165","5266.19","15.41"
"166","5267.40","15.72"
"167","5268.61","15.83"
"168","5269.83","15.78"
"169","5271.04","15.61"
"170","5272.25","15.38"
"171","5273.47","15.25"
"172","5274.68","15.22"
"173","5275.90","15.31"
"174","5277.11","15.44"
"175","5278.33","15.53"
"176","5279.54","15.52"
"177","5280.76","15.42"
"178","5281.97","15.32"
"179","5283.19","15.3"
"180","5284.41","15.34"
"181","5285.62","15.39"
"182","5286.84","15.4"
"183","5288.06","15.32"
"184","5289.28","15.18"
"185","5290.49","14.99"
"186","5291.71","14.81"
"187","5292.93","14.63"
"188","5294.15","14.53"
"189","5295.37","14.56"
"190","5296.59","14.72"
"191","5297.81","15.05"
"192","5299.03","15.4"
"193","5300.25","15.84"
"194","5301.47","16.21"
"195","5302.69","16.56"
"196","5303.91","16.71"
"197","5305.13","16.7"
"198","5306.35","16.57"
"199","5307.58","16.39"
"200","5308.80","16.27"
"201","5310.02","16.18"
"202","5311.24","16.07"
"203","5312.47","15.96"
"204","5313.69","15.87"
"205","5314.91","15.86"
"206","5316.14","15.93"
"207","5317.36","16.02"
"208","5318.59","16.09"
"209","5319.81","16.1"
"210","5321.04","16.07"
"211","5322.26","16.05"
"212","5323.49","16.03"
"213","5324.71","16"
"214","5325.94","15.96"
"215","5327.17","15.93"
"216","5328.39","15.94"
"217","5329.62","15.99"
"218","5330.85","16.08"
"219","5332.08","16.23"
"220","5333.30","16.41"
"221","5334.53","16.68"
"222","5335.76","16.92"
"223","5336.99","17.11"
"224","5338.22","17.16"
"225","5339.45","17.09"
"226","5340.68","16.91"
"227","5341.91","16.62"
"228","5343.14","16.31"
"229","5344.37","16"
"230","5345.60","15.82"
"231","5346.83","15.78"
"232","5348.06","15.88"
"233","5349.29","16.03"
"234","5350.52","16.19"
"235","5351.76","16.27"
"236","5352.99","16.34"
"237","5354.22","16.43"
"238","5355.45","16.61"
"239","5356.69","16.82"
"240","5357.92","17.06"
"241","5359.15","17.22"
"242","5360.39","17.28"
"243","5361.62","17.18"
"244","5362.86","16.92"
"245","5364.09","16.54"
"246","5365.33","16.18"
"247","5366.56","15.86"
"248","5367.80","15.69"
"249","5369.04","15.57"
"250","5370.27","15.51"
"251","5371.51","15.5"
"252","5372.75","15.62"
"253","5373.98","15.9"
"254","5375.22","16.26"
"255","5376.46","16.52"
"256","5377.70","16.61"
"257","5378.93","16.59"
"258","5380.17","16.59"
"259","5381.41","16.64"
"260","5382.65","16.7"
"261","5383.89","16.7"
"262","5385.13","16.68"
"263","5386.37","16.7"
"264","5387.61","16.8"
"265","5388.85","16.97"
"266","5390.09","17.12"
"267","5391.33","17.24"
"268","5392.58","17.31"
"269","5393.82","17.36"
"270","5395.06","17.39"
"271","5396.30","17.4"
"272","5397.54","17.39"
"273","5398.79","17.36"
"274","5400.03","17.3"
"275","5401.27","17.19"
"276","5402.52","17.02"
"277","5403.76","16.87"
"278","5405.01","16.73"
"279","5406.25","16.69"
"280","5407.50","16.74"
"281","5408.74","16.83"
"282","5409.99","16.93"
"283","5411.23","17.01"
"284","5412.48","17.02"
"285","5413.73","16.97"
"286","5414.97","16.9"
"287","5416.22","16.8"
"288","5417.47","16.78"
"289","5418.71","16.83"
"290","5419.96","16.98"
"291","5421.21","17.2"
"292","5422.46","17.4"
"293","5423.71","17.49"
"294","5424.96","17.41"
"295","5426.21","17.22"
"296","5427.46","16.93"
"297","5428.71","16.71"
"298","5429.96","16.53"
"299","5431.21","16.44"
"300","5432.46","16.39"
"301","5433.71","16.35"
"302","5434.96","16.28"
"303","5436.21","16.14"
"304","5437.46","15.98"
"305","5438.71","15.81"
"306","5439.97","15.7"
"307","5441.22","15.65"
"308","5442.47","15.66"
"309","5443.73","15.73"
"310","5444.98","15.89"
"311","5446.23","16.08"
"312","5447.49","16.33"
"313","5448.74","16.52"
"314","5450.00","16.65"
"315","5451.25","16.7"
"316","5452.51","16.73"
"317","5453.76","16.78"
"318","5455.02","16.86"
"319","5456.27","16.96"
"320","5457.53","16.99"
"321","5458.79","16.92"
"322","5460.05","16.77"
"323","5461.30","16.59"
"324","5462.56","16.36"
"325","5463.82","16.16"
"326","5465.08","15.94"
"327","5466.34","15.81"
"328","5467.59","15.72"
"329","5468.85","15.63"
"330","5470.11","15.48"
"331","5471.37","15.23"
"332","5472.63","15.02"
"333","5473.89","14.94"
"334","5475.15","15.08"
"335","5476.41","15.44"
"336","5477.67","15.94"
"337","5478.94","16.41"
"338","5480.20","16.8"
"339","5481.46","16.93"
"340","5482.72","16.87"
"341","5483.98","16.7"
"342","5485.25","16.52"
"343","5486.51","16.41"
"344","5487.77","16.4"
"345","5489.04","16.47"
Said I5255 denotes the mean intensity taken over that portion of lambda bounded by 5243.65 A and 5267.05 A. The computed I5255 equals 15.4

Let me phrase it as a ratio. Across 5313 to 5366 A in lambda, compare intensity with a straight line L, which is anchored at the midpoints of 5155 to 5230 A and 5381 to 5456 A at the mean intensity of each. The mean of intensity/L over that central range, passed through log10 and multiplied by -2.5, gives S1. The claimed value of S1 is 0.01 mag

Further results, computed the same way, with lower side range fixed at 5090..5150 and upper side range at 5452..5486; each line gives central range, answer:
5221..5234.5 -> 0.01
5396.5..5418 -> -0.06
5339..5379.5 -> -0.03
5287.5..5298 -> 0.06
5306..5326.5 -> -0.02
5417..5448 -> -0.03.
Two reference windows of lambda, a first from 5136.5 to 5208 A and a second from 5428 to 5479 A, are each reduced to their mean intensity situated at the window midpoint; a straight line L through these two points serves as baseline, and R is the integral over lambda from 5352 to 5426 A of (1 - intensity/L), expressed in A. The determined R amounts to -3.37 A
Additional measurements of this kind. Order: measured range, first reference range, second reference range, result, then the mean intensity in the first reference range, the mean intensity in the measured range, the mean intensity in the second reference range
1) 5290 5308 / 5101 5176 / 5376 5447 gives 0.6 A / 15.3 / 15.6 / 16.7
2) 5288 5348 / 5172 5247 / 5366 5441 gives 1.3 A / 15.9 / 16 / 16.7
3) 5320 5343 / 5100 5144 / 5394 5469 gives -0.2 A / 15.3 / 16.4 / 16.7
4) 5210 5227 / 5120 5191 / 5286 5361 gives -0.4 A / 15.5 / 16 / 16.1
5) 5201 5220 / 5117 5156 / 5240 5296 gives -1.4 A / 15.5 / 16.6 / 15.3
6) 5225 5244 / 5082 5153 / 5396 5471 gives 0.6 A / 15.1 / 15.1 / 16.6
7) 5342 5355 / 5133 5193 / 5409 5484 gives 0.0 A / 15.4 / 16.1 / 16.4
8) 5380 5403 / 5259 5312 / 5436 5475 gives -1.7 A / 15.5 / 17.1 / 16.1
